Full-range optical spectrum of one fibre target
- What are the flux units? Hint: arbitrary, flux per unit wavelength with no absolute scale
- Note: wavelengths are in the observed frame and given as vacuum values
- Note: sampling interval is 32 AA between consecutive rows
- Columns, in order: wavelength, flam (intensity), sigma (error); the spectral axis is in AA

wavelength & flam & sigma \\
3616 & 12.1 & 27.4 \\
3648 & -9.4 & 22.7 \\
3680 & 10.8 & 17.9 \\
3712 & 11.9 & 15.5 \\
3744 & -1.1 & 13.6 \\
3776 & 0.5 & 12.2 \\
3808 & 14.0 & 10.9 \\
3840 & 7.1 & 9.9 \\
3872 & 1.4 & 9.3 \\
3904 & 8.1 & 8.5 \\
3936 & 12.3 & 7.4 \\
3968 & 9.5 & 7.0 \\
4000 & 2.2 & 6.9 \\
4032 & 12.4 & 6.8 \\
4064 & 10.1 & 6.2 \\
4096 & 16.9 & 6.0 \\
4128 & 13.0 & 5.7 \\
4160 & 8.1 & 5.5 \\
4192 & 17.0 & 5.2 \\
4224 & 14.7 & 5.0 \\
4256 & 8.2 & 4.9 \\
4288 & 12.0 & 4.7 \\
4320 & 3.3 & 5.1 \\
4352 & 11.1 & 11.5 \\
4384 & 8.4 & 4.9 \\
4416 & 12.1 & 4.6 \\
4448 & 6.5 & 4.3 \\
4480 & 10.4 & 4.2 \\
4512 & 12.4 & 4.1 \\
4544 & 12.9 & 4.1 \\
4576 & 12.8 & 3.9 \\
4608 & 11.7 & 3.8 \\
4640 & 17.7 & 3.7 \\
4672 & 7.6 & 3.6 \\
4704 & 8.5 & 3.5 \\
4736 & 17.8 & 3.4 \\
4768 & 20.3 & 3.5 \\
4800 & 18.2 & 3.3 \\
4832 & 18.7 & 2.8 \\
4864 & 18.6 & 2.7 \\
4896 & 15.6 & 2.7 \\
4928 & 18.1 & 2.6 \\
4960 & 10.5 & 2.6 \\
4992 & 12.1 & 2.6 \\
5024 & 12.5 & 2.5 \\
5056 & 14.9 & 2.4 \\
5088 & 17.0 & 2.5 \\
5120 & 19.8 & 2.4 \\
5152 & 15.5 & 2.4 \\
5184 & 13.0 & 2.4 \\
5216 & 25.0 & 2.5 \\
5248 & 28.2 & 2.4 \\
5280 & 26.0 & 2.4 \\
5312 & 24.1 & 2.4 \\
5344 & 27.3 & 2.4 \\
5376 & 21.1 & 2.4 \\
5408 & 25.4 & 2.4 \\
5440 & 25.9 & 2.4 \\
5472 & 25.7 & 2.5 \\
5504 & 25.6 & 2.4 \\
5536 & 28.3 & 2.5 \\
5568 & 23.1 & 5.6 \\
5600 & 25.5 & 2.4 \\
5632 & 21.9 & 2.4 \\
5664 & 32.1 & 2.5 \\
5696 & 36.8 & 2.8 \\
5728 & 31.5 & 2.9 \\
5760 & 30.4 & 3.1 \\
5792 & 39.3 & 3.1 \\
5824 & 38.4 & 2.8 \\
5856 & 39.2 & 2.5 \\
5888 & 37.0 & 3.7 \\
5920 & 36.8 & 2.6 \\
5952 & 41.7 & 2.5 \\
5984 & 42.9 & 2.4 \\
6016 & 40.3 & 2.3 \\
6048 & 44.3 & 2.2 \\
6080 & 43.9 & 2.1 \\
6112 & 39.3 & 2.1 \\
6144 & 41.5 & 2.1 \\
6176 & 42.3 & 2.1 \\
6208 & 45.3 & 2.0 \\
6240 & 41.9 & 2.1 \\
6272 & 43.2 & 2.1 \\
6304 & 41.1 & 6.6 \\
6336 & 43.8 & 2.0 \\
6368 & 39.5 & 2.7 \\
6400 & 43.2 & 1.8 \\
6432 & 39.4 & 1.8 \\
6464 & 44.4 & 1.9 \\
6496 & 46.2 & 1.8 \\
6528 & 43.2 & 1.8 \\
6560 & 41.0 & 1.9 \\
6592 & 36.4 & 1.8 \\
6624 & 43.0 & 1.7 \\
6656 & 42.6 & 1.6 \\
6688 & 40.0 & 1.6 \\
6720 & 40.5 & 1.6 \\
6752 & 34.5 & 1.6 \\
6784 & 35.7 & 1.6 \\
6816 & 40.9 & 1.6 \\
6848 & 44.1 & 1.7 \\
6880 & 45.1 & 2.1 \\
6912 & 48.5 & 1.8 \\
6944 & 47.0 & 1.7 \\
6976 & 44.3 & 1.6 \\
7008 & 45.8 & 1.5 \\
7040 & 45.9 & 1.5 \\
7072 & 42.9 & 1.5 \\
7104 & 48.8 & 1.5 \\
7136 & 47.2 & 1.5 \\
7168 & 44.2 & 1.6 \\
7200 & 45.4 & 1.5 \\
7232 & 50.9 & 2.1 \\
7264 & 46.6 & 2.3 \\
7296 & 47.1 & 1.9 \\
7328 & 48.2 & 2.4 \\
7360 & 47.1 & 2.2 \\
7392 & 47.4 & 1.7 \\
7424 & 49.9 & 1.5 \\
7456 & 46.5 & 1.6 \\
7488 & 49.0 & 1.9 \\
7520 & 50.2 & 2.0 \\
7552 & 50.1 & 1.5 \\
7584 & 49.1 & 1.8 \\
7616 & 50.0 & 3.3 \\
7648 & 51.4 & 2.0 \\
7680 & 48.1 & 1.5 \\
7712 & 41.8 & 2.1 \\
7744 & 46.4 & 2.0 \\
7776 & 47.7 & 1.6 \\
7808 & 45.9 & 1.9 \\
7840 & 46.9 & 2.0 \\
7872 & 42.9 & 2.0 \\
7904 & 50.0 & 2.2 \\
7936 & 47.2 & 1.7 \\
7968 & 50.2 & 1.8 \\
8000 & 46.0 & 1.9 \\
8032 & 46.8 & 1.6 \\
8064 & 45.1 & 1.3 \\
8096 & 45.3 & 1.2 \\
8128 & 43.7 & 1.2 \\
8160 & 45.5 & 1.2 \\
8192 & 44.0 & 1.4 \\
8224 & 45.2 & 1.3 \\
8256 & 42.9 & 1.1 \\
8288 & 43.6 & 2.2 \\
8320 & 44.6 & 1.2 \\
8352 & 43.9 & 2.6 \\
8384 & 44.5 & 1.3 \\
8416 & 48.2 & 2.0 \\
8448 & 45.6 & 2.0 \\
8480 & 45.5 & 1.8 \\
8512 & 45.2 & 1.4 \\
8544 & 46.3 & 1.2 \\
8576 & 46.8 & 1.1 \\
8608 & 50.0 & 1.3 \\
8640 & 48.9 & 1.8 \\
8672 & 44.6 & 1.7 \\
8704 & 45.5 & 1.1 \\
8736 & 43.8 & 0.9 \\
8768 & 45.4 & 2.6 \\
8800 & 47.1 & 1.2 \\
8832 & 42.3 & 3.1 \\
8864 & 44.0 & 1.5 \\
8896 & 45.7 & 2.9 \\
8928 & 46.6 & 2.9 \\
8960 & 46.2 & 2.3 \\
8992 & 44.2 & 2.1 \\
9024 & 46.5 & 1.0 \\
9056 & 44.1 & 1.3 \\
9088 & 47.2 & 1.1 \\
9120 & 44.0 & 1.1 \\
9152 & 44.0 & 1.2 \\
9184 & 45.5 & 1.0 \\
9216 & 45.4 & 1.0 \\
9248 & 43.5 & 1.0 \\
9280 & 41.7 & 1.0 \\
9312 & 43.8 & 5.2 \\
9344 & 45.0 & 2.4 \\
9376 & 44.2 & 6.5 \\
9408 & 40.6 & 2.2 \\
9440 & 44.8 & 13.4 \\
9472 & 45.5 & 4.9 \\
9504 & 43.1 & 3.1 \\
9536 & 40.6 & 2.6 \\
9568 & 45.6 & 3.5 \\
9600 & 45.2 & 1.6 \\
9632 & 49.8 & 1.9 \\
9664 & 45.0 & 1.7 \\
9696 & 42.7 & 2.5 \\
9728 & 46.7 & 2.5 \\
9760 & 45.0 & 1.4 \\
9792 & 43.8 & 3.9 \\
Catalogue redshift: 0.31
